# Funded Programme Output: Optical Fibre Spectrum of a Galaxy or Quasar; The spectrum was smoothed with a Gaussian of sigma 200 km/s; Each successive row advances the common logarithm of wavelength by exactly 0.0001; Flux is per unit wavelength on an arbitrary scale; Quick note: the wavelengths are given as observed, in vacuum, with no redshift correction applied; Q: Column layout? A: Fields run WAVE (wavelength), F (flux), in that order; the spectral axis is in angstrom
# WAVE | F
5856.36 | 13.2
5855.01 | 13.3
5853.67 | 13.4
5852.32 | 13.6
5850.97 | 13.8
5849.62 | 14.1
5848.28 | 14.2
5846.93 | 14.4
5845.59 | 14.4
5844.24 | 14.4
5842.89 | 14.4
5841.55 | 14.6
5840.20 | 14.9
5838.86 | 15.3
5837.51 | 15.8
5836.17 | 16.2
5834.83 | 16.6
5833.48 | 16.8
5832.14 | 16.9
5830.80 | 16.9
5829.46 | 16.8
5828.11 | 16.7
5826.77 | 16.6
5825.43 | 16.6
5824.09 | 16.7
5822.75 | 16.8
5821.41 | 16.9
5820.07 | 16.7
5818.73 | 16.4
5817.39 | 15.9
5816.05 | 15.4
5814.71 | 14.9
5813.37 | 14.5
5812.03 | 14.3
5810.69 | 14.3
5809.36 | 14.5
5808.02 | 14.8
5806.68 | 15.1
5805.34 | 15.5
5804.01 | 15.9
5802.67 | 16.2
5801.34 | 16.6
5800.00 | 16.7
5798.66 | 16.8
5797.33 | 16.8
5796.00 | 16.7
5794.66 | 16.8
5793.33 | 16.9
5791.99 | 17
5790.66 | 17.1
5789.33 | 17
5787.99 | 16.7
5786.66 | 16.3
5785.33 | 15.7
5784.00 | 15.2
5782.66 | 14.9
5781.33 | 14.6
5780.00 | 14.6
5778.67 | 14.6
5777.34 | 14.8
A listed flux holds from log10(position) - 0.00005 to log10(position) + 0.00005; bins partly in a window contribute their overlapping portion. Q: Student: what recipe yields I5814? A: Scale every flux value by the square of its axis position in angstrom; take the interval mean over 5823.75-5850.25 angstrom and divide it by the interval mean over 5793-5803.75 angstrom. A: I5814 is 0.95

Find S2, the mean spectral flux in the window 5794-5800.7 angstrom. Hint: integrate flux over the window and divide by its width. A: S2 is 16.7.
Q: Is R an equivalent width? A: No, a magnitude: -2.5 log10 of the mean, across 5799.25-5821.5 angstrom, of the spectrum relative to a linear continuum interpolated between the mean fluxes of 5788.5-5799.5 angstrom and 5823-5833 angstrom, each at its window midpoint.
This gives 0.09 mag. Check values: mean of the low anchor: 16.9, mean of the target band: 15.5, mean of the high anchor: 16.8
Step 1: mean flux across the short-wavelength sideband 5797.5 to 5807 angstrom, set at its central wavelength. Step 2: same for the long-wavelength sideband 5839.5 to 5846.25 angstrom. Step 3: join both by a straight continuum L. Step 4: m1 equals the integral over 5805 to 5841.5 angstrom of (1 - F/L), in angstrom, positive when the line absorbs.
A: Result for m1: -1.3 angstrom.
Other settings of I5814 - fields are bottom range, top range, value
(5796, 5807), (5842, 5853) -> 0.88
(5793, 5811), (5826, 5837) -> 1.05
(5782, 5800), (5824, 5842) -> 1.00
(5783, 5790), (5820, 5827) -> 1.05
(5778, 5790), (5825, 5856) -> 1.00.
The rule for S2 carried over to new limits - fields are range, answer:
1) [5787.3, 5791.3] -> 16.9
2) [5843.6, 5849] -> 14.4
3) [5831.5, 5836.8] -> 16.6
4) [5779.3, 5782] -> 14.6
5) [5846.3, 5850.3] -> 14.2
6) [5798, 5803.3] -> 16.6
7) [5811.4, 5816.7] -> 14.8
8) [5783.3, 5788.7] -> 16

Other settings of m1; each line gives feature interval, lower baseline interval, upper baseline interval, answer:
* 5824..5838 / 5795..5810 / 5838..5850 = -1.5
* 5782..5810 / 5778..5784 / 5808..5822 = -2.2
